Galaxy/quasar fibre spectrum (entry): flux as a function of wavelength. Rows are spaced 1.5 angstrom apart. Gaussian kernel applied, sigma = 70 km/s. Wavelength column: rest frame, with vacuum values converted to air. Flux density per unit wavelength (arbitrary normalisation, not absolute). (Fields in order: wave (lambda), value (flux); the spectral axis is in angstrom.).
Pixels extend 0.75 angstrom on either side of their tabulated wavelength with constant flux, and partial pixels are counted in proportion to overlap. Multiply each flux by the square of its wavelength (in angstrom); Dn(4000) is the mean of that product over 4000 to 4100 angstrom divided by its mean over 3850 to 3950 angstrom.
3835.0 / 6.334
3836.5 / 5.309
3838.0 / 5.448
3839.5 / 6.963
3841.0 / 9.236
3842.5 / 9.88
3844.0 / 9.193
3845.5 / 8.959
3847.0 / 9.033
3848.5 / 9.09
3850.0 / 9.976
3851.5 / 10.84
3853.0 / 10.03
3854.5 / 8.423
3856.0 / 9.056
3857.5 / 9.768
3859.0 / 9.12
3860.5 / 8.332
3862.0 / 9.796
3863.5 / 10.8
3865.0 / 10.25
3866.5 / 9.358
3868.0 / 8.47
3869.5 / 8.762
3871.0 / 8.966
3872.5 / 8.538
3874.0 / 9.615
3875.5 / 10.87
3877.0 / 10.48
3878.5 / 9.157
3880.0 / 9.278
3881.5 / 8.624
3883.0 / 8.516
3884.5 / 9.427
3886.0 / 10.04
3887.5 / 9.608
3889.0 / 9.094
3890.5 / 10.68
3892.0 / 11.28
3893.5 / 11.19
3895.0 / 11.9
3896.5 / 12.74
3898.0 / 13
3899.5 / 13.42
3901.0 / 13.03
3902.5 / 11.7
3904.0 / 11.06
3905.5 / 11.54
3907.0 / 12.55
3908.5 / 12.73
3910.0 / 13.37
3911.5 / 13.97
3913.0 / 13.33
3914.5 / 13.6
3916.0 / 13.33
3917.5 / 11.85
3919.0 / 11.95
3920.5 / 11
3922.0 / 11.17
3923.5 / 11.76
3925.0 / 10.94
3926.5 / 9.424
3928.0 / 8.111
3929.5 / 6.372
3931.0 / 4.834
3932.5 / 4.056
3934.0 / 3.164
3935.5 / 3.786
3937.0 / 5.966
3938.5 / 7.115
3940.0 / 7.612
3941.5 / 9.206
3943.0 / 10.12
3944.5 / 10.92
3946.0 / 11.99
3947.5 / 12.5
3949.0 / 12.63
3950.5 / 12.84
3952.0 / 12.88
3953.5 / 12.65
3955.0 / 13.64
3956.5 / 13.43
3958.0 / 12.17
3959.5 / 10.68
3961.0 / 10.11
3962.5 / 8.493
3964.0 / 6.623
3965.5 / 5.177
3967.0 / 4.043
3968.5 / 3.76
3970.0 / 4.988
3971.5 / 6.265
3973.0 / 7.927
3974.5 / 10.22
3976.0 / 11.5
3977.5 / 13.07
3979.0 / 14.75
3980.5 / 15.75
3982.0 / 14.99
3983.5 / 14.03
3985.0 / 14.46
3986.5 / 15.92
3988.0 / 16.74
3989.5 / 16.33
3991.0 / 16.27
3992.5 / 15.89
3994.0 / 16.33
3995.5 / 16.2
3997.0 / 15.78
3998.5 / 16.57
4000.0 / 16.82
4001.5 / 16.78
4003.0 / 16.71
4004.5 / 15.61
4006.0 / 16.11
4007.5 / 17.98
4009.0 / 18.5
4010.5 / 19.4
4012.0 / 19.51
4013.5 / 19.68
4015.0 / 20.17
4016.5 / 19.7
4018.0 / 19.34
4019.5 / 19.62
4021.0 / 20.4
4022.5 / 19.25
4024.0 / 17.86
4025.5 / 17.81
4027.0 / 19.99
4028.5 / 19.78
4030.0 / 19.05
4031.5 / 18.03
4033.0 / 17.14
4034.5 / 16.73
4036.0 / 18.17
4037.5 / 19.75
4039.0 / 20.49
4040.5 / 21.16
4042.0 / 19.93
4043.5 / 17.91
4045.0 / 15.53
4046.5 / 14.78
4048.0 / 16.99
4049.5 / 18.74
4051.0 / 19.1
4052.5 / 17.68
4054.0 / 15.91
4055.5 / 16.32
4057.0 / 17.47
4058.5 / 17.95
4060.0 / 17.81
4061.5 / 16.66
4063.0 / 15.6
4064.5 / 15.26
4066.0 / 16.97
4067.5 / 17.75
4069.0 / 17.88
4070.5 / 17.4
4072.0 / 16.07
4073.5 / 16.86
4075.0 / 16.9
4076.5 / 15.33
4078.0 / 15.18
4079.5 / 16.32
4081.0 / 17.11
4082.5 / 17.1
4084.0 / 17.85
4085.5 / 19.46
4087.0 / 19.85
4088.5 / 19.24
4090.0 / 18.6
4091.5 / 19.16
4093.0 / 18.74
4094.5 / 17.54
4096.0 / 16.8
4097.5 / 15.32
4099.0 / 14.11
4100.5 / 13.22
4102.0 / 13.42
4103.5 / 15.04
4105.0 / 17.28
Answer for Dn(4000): 1.9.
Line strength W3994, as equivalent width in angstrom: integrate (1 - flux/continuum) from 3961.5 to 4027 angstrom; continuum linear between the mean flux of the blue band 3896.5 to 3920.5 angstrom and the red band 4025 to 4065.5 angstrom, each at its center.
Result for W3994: 5.3 angstrom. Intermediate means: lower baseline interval 12.6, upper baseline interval 17.8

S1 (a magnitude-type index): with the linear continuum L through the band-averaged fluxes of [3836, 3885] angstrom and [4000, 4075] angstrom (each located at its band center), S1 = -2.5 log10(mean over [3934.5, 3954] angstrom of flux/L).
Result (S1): 0.327 mag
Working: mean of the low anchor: 9.1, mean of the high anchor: 18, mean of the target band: 9.89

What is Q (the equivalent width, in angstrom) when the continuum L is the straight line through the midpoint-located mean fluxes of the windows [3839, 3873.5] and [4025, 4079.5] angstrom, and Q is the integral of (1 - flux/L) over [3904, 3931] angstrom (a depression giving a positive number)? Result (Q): 0.95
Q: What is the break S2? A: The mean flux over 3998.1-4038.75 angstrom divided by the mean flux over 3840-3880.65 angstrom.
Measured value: 2.0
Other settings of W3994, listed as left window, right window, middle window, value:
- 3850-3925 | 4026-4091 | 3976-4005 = -1.3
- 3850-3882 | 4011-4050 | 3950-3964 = 2.9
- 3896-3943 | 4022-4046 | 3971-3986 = 2.2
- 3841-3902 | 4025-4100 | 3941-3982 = 9.4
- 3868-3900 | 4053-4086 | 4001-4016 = -3.5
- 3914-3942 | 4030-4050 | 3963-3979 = 6.1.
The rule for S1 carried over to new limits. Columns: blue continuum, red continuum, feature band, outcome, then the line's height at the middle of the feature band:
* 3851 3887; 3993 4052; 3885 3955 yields 0.14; 12.3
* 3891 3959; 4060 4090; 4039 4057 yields -0.11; 16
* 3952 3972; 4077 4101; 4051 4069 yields -0.11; 15.3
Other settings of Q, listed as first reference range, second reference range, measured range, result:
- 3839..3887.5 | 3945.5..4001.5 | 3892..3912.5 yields -4.0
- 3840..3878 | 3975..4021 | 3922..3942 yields 9.0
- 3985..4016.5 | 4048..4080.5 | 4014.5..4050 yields -3.4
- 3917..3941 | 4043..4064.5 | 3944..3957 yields -4.1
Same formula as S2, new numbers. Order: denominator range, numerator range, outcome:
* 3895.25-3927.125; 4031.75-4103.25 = 1.41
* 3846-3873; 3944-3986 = 1.16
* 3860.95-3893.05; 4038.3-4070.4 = 1.82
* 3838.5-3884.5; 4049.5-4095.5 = 1.87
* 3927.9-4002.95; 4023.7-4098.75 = 1.58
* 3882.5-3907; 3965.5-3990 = 1.01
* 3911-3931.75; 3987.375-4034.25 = 1.66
